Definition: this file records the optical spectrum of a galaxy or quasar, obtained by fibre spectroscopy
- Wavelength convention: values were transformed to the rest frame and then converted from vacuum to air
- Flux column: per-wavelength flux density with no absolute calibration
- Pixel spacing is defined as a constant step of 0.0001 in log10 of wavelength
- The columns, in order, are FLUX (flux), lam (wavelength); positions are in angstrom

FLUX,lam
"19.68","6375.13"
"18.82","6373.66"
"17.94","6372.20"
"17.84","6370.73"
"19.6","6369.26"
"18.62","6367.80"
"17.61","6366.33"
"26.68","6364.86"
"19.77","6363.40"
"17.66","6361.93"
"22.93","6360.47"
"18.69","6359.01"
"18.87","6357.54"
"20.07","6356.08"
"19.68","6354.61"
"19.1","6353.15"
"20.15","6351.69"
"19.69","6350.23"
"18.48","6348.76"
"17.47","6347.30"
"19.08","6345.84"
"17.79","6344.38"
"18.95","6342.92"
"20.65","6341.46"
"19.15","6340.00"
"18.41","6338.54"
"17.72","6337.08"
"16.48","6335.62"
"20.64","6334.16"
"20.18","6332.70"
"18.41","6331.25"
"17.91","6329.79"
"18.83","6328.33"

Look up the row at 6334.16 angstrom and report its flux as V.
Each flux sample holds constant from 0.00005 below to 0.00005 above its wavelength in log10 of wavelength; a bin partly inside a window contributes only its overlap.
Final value 20.64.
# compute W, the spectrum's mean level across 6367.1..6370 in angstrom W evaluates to 19.1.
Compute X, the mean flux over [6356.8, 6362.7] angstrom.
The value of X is 19.5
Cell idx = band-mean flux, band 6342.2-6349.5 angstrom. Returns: 18.3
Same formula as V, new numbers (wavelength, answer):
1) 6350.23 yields 19.69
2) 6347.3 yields 17.47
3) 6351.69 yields 20.15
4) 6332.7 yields 20.18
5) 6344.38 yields 17.79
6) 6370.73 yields 17.84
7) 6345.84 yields 19.08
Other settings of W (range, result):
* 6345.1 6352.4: 19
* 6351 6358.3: 19.6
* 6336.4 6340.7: 18.4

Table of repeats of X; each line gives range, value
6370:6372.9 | 17.9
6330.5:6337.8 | 18.7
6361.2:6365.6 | 21.4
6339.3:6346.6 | 19.1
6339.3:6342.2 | 19.9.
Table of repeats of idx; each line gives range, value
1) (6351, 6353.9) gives 19.7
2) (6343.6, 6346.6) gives 18.5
